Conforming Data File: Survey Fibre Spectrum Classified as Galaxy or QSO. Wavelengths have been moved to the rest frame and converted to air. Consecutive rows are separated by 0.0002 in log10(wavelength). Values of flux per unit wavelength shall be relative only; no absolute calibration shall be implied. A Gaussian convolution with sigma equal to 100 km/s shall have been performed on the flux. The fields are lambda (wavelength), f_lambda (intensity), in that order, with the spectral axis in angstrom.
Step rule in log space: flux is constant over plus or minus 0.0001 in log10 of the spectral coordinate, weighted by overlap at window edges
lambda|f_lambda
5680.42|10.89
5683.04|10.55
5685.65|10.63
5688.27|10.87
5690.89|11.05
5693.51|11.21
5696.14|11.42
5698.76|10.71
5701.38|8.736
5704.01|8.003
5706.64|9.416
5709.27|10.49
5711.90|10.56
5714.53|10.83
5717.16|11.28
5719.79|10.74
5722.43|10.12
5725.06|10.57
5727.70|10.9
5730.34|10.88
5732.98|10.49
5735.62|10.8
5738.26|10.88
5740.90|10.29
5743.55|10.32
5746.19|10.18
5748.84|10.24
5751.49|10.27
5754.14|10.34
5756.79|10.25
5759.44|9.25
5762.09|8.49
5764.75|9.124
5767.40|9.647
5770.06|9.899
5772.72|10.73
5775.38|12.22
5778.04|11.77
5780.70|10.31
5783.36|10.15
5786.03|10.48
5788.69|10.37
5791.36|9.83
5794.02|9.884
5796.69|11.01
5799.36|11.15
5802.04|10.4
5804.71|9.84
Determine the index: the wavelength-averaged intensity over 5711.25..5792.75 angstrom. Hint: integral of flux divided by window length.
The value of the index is 10.4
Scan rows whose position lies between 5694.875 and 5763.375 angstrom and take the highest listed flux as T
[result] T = 11.42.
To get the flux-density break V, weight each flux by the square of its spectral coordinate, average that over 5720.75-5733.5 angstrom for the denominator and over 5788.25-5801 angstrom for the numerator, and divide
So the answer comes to 1.01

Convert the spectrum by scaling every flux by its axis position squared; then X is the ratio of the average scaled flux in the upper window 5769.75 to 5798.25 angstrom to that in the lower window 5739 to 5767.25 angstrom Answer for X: 1.1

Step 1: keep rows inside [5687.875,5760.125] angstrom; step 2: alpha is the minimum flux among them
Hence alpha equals 8.003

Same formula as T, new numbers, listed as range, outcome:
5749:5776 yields 12.22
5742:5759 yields 10.34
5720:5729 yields 10.9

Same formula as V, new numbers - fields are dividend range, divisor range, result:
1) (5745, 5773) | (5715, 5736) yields 0.93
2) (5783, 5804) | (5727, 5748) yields 1.00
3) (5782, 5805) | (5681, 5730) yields 1.02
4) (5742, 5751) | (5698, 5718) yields 1.04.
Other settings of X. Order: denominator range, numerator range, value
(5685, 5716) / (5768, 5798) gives 1.05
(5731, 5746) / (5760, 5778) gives 0.97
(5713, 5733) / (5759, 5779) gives 0.96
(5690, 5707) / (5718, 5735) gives 1.07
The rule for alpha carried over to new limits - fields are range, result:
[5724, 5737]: 10.49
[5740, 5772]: 8.49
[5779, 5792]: 9.83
